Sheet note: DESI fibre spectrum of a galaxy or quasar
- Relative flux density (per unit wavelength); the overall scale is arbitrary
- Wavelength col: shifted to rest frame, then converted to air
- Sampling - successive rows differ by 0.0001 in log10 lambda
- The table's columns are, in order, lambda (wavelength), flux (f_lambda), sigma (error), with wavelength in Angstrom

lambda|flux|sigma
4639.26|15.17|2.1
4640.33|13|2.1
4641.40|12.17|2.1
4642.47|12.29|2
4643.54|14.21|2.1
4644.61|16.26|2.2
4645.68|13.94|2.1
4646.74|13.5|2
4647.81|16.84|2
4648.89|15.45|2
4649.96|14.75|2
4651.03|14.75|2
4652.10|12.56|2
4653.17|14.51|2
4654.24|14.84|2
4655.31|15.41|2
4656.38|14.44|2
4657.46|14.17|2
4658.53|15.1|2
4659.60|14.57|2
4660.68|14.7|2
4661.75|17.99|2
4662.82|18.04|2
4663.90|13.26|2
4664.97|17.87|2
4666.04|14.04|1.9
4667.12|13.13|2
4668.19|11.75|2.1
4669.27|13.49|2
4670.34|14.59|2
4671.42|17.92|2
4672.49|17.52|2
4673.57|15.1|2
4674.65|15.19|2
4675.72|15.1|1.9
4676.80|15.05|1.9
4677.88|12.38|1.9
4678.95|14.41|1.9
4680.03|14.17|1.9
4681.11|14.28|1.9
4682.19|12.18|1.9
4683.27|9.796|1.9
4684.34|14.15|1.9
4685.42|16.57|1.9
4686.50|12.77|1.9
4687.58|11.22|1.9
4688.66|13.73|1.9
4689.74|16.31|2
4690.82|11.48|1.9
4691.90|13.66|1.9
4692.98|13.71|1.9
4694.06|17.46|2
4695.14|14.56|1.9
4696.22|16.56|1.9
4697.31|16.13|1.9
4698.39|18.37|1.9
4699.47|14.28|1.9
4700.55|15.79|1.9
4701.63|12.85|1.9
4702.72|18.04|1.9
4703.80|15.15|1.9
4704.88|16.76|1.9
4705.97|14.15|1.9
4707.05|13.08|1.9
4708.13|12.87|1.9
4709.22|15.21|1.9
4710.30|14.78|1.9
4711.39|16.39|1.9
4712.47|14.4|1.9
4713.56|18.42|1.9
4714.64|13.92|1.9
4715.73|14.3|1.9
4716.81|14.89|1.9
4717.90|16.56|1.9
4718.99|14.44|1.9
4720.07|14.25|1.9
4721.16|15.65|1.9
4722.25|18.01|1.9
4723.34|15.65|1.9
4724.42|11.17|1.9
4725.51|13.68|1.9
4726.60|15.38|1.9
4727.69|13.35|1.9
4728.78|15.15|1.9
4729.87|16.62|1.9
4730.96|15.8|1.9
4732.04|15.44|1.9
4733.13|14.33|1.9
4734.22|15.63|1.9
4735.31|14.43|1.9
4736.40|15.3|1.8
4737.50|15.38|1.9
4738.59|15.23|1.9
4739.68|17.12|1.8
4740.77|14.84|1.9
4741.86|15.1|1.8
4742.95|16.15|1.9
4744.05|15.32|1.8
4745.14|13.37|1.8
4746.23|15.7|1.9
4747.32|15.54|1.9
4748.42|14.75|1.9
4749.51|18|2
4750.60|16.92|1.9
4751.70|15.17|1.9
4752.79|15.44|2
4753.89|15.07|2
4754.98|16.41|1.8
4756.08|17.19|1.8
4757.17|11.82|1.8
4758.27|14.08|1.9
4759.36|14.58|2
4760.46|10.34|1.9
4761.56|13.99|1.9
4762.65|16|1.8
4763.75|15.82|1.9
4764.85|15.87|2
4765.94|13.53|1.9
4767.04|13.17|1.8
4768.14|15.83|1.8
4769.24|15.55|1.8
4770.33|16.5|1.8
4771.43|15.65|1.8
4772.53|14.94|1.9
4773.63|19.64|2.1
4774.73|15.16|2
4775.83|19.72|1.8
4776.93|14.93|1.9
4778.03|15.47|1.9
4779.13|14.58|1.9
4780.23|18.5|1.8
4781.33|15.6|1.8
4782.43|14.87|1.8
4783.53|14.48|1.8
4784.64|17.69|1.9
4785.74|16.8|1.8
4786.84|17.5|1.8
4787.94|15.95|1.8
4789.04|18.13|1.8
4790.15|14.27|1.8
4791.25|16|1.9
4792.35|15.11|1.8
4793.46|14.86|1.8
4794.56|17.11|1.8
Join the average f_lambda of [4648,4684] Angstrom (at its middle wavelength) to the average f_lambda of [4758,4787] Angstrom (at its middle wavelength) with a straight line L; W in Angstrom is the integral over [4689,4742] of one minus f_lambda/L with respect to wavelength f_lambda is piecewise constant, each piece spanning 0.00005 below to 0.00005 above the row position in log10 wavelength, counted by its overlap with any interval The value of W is -0.23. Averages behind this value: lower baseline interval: 14.6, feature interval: 15.1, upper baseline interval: 15.6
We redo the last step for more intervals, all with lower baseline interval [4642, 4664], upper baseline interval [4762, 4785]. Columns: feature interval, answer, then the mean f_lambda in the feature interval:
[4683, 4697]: 0.98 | 14.1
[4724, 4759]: 0.97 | 15.2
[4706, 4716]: 0.36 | 14.8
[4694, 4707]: -0.35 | 15.7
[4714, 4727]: 0.49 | 14.8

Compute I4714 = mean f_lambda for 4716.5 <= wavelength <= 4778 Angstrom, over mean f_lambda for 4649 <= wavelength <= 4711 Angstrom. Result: 1.04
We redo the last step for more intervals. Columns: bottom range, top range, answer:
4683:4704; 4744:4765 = 1.02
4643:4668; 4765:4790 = 1.08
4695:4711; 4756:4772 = 0.96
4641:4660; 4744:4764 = 1.04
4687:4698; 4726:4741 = 1.05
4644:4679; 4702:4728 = 1.01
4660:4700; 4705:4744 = 1.03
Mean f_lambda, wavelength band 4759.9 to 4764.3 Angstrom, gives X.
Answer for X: 14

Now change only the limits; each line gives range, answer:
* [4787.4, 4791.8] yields 16.1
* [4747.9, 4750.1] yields 16.5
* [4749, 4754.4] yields 16.1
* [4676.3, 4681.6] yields 14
